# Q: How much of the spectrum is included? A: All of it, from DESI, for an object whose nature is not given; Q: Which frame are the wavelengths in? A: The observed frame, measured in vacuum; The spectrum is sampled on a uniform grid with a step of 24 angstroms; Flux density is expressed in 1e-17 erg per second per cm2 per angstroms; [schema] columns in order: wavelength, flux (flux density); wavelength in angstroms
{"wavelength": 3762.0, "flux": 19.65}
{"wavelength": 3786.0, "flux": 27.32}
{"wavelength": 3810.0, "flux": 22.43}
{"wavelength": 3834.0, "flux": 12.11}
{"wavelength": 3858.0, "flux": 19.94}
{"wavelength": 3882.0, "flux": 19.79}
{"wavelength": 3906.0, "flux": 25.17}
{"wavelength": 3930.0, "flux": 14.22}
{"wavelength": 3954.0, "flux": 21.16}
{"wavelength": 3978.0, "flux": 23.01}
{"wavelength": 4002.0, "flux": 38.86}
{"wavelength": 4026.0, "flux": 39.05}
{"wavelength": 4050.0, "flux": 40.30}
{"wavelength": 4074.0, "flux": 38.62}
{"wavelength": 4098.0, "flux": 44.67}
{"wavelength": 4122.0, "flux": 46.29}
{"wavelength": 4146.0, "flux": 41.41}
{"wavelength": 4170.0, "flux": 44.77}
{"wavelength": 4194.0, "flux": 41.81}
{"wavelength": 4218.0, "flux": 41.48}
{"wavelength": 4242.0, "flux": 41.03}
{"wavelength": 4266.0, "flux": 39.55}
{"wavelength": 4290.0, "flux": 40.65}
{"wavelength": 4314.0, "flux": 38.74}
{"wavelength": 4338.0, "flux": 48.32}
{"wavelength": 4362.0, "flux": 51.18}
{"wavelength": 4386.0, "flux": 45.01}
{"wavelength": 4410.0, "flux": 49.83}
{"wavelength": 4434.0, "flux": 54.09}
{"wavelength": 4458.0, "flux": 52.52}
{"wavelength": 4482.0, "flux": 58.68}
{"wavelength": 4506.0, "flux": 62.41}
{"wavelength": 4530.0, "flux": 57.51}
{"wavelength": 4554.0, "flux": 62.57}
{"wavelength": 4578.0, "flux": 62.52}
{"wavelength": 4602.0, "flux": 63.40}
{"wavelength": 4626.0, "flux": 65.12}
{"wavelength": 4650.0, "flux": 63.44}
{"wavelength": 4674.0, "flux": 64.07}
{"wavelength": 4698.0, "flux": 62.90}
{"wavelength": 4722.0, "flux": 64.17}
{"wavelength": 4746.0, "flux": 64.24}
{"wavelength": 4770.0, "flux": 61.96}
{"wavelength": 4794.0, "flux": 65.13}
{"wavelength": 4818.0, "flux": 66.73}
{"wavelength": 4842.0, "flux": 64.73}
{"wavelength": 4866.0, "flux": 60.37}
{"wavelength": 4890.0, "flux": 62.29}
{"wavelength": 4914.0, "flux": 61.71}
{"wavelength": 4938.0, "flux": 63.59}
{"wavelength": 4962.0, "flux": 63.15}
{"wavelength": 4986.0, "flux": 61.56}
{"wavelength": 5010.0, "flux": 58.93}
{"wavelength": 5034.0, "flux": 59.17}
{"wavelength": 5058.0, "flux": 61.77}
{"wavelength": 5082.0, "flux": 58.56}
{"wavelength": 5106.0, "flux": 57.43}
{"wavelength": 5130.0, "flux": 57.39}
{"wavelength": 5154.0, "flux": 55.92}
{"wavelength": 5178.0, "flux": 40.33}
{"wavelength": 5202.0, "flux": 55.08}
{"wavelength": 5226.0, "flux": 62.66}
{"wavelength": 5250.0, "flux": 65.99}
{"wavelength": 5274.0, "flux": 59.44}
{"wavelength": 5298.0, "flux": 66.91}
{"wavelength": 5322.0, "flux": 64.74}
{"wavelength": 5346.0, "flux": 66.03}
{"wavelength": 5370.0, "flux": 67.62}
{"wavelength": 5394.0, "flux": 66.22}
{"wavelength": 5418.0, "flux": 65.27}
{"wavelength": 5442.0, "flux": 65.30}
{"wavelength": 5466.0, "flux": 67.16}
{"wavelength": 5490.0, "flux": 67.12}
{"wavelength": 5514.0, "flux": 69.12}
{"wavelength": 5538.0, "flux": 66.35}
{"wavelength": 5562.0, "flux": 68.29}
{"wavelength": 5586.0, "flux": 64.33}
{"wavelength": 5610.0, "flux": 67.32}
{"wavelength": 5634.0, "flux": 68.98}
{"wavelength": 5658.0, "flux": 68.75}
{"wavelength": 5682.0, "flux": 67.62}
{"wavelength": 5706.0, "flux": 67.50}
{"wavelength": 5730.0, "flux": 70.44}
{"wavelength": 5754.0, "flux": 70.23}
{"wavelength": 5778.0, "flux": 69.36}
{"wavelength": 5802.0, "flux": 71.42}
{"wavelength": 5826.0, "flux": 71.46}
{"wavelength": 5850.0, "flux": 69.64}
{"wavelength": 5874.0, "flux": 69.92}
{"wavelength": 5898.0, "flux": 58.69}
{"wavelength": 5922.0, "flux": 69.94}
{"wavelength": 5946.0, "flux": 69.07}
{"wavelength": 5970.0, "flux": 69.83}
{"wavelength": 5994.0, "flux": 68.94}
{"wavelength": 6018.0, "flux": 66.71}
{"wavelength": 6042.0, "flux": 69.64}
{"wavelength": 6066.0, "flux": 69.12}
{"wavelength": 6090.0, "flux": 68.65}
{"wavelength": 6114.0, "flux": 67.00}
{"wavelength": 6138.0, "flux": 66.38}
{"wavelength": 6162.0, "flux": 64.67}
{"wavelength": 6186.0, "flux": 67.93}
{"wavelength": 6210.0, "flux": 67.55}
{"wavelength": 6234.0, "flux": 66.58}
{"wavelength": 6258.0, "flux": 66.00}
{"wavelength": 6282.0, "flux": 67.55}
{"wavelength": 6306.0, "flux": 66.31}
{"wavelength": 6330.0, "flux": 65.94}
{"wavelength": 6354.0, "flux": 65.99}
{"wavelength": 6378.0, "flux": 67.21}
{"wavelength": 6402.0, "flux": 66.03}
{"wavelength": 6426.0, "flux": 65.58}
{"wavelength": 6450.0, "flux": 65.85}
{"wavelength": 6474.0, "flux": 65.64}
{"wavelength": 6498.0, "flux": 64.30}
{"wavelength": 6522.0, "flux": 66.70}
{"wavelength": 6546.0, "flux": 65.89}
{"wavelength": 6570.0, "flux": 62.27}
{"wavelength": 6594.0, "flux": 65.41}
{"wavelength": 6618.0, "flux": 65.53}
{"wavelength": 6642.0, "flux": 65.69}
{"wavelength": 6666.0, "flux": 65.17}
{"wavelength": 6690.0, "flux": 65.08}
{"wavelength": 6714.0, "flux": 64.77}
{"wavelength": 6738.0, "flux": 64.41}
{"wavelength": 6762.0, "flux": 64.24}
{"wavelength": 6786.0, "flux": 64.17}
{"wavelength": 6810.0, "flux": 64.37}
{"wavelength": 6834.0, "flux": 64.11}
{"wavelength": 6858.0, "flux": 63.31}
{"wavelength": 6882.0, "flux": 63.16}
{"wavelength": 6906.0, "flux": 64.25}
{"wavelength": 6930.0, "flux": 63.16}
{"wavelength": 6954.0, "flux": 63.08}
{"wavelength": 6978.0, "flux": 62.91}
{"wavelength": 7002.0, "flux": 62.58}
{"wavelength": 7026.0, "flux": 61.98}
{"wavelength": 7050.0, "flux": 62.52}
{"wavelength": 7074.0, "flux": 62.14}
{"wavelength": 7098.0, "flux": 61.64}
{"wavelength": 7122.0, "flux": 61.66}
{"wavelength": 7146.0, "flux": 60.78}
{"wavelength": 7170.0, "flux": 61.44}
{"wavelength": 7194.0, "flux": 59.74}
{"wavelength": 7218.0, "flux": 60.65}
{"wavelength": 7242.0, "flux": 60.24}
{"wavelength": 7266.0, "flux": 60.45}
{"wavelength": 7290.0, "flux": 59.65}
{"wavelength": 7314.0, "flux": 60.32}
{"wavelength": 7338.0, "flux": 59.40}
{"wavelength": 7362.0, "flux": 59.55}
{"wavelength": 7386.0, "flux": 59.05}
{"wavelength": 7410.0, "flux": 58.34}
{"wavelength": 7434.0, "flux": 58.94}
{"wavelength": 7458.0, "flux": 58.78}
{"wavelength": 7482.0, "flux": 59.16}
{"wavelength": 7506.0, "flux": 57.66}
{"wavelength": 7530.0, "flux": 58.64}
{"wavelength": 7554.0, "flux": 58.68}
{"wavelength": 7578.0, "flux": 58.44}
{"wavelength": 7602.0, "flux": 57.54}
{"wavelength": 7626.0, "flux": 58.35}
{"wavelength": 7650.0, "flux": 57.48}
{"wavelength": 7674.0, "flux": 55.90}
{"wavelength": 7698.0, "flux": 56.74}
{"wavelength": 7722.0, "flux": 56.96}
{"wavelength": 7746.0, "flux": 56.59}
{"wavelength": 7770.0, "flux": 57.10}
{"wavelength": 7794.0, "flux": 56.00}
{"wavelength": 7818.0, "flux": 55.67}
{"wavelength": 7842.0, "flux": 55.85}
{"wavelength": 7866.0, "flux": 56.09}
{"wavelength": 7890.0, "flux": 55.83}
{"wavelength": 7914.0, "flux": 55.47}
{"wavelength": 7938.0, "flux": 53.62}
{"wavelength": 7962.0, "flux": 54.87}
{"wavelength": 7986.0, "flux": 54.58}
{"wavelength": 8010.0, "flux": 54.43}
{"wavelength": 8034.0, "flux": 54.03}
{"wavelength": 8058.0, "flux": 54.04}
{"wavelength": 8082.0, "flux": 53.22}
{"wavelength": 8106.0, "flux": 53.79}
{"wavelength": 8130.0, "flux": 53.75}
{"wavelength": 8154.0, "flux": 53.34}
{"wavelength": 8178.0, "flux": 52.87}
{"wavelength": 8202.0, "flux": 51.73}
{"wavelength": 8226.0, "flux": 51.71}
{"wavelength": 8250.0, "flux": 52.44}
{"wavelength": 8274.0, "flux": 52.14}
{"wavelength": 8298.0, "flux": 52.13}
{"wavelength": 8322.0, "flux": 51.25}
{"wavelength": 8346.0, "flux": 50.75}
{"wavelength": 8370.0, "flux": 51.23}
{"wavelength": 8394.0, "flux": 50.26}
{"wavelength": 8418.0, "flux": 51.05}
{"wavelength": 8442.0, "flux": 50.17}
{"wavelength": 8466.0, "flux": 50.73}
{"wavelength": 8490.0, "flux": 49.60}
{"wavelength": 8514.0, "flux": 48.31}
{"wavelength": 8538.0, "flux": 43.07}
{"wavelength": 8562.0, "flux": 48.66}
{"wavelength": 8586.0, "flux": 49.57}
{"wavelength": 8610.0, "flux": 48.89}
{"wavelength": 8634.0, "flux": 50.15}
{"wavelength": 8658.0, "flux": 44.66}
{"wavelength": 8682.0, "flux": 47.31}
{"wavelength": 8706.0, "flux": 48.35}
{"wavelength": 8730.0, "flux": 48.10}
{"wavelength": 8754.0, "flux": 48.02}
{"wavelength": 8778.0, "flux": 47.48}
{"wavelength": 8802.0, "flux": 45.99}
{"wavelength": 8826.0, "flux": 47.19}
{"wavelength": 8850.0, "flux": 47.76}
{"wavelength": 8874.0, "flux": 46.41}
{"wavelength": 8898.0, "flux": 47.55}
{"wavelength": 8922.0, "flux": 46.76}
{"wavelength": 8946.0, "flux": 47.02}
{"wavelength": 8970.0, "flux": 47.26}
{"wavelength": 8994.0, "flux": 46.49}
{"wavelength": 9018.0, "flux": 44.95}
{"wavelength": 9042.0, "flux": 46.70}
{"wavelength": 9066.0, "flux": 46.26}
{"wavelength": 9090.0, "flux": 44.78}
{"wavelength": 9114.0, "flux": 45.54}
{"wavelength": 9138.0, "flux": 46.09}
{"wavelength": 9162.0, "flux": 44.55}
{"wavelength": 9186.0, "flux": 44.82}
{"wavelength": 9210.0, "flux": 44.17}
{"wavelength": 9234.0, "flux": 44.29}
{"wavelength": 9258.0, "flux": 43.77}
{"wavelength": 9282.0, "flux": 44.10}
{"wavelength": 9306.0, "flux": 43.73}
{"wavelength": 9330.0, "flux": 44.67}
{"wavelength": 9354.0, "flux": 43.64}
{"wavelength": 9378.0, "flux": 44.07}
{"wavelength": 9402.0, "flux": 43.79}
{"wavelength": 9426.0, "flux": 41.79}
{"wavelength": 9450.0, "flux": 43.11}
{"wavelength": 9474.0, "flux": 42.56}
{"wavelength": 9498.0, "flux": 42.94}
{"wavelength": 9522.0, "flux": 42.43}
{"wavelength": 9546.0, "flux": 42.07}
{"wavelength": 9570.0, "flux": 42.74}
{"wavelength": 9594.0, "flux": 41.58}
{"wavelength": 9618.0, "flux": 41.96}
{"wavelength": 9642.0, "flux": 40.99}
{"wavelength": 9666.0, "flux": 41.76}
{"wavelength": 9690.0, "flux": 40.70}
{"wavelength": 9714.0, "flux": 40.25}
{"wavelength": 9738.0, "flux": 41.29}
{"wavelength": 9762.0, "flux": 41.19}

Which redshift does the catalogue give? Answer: 0.000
